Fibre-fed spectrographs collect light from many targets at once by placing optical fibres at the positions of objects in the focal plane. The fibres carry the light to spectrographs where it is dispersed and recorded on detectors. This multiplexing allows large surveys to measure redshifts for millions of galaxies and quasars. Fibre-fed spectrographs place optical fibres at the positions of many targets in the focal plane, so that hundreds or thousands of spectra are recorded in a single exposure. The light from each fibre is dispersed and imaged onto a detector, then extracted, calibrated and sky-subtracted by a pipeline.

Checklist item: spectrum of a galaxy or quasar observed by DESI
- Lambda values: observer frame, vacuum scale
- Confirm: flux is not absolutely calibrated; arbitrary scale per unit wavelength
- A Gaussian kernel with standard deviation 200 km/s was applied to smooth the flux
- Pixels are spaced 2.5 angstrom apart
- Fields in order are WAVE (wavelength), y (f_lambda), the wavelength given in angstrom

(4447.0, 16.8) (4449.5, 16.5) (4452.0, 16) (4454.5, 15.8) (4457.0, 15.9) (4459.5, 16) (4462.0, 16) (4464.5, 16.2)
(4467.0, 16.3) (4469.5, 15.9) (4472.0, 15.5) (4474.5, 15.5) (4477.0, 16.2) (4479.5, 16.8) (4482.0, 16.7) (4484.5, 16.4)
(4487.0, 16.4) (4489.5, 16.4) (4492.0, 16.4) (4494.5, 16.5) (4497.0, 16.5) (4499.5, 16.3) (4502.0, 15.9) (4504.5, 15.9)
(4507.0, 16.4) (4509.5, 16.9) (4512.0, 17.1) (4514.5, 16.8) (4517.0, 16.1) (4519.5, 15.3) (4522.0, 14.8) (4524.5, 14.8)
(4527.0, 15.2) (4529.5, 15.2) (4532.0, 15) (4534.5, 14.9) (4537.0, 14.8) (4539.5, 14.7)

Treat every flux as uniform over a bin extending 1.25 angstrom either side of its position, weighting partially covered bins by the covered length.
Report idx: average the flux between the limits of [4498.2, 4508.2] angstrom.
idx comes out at 16.1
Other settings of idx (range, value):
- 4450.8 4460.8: 15.9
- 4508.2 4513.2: 17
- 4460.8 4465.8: 16.1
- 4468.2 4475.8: 15.6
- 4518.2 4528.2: 15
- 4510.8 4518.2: 16.7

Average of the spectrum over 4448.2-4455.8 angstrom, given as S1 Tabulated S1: 16.1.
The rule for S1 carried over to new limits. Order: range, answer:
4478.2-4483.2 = 16.7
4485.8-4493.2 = 16.4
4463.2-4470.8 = 16.1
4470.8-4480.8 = 16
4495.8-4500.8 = 16.4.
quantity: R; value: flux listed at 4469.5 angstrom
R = 15.9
